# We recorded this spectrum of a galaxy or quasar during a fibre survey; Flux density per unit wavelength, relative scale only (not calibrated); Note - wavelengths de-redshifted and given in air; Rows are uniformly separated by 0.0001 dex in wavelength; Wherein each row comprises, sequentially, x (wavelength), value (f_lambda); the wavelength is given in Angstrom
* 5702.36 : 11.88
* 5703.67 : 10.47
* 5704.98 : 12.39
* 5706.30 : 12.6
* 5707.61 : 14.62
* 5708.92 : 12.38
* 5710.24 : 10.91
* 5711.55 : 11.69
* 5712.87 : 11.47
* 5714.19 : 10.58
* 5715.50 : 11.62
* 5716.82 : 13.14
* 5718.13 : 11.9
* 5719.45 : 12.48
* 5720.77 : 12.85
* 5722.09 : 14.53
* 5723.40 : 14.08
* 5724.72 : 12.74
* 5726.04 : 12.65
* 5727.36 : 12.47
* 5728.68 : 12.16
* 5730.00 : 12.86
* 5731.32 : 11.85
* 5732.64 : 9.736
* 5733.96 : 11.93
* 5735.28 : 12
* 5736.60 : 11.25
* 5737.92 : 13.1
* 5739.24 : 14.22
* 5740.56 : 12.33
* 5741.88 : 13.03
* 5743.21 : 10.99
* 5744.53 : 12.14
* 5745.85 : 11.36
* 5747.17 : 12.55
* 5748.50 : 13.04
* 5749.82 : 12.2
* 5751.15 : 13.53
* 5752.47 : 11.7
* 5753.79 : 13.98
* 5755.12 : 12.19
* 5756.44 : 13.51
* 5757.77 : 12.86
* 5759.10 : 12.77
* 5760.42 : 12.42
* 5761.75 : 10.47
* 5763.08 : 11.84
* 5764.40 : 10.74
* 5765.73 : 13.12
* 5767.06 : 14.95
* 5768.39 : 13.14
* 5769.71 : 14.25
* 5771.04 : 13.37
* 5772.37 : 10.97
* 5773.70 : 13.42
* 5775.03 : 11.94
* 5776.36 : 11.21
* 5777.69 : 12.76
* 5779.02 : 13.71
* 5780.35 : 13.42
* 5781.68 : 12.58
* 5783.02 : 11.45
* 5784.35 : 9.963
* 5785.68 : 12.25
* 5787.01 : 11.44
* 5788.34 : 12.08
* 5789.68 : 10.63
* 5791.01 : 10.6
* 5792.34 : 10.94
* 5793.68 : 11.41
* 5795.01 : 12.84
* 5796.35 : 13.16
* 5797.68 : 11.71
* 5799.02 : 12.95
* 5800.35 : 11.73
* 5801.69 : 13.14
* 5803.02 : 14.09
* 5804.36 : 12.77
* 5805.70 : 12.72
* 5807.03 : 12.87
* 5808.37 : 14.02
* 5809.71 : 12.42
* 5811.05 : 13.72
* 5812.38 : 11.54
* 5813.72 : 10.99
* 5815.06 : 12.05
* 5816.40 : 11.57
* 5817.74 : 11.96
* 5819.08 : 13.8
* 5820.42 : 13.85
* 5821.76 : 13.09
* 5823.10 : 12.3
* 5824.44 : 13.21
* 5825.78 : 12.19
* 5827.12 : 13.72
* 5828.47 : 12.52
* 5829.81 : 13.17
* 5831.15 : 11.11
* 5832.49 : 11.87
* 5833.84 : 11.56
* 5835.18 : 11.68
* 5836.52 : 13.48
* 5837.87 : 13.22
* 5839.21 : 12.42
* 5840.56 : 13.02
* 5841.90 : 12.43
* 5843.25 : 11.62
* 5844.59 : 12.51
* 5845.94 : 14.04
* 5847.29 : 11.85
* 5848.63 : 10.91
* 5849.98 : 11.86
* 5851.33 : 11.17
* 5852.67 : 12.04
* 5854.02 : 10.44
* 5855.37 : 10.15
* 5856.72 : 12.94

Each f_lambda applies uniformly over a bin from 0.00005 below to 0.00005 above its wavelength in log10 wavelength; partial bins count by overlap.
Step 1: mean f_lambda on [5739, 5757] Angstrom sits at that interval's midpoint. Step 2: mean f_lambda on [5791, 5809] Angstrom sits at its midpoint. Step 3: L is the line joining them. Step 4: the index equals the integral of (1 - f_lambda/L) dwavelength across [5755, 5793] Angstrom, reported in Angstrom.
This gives 1.0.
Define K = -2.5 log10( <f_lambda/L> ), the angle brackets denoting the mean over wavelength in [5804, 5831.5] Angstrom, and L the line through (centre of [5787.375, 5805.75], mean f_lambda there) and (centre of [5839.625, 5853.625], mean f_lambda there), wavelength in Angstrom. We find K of -0.046 mag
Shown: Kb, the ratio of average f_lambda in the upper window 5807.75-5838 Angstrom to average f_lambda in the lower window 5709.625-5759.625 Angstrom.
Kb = 1.0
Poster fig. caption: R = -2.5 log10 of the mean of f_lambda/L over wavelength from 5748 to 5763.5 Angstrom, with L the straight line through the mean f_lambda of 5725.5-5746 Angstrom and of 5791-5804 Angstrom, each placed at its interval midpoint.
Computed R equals -0.03 mag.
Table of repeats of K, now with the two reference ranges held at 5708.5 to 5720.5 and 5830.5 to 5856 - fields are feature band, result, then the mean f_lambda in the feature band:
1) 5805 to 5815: -0.058 mag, 12.6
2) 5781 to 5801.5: 0.015 mag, 11.7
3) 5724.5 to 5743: -0.038 mag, 12.3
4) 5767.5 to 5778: -0.071 mag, 12.7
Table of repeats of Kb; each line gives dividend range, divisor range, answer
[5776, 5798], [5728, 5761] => 0.96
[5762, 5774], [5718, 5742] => 1.02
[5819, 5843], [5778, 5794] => 1.08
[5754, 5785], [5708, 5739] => 1.02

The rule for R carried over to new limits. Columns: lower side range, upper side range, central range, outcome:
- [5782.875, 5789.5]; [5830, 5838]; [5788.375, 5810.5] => -0.07 mag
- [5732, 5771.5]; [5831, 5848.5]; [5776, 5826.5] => 0.01 mag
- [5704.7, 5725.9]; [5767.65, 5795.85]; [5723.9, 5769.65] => -0.01 mag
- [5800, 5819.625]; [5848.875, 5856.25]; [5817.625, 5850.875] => -0.07 mag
